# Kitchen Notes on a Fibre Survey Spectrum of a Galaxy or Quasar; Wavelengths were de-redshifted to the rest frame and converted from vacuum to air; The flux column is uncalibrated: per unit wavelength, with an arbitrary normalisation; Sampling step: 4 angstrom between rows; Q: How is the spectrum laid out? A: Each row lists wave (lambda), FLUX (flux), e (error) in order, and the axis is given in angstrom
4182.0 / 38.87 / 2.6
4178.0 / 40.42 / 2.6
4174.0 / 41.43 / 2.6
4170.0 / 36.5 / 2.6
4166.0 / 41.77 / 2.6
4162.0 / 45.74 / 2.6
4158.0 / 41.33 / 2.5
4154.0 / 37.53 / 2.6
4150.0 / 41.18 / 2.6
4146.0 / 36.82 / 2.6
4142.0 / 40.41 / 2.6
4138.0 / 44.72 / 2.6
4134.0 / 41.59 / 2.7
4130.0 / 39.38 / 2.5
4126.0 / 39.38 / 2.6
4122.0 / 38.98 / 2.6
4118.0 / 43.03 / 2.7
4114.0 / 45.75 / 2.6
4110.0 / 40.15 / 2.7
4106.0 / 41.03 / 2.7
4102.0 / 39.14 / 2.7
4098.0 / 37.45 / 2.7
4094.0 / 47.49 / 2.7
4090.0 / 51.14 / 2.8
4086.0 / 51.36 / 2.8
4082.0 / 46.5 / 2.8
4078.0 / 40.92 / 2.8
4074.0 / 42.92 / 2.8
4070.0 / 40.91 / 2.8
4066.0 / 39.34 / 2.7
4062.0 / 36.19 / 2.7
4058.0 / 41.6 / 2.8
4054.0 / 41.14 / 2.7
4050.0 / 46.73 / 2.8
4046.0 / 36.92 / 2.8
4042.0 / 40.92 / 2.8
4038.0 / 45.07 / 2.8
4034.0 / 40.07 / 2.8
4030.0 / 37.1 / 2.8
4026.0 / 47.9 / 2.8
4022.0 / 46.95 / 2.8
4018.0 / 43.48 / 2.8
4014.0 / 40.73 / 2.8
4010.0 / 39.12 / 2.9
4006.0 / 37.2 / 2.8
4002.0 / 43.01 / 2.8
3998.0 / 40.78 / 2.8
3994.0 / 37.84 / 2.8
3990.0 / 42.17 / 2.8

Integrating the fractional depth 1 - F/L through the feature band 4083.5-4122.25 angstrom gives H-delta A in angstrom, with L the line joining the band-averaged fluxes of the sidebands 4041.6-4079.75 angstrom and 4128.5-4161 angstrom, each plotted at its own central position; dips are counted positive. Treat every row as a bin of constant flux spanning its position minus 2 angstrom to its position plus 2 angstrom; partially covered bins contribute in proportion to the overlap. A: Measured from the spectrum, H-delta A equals -3.0 angstrom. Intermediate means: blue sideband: 40.8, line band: 43.8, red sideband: 40.6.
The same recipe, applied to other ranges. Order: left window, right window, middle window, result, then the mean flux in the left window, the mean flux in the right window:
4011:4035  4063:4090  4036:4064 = 1.3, 42.7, 43.9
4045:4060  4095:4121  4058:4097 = -2.0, 41.9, 41.3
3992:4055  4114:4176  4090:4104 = -0.6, 41.6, 40.8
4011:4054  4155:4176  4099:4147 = 0.8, 42.4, 41.2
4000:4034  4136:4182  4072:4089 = -1.8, 41.8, 40.6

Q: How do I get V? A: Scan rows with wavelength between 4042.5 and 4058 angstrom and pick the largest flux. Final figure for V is 46.73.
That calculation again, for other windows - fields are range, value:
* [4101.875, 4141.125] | 45.75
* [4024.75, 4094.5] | 51.36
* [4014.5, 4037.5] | 47.9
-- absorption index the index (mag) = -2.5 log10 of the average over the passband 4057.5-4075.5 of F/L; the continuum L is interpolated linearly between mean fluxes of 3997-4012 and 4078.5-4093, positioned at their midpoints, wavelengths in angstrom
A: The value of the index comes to 0.17 mag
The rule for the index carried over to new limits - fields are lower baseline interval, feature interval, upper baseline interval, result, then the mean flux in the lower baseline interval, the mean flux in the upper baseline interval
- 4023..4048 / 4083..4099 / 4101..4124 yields -0.15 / 41.6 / 41.4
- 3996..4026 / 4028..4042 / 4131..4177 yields 0.03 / 42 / 40.8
